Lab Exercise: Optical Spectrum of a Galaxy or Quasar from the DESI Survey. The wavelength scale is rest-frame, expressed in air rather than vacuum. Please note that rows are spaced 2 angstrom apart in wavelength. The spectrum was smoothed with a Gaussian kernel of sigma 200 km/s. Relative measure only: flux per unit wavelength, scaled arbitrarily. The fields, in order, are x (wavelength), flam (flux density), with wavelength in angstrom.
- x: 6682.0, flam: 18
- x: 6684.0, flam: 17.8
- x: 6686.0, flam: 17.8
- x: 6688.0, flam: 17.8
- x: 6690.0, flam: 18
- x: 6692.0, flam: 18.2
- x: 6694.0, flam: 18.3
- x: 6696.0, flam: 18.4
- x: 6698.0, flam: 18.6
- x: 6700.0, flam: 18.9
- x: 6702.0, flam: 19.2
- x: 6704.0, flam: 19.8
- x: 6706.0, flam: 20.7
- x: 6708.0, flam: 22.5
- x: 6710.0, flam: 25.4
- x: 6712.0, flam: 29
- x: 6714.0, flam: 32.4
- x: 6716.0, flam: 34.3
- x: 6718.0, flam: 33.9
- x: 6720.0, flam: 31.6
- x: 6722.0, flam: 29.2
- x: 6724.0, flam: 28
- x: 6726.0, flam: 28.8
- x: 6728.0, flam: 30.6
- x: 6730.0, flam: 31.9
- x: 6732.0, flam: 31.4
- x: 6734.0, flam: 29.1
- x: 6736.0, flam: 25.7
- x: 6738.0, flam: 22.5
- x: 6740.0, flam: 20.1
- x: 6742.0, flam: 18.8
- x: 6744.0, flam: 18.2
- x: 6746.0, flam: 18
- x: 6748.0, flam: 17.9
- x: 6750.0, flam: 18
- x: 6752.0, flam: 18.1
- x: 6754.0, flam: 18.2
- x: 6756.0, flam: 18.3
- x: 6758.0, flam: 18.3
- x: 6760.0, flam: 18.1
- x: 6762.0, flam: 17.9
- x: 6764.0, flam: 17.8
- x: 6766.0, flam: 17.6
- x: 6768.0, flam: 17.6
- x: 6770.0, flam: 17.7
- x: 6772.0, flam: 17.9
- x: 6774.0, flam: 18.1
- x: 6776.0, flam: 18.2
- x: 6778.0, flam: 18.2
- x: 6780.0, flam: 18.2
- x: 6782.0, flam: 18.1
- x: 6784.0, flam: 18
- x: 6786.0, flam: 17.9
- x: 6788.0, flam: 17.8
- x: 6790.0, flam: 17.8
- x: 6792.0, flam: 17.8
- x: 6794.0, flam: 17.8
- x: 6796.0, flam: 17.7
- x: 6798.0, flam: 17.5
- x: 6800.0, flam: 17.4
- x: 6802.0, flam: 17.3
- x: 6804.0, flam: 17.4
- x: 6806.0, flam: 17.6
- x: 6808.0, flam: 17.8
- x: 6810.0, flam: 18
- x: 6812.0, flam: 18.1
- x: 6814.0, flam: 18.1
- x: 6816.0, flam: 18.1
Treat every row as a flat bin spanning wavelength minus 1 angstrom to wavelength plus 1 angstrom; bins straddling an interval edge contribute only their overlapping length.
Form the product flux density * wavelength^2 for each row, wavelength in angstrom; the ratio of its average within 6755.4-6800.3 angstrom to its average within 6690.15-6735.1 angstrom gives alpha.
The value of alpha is 0.7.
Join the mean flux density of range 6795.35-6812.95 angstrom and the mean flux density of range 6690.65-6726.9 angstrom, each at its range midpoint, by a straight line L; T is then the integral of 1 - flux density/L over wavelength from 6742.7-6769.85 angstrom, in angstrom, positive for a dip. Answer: 4.1 angstrom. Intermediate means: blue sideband 24.8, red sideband 17.6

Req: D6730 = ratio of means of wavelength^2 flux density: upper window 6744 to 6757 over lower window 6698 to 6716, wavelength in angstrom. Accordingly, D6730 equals 0.8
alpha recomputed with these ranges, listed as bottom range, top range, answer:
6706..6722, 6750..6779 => 0.62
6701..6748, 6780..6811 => 0.70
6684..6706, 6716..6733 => 1.68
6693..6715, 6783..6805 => 0.82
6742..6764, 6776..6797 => 1.00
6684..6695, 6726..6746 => 1.42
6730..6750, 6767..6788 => 0.80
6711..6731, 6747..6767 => 0.59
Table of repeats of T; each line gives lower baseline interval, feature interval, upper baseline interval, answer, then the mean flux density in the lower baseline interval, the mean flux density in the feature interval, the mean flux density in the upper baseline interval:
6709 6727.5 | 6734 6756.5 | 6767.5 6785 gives 4.4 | 30.3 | 19.9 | 18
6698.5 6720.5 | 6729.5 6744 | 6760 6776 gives -1.8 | 25.9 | 24.9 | 17.8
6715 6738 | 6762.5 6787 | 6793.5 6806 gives 4.3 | 30.1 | 17.9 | 17.5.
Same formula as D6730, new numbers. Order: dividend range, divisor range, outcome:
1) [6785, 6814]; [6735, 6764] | 0.94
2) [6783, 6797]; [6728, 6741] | 0.67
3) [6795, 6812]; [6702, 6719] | 0.68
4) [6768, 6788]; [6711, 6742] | 0.63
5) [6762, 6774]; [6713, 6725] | 0.57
